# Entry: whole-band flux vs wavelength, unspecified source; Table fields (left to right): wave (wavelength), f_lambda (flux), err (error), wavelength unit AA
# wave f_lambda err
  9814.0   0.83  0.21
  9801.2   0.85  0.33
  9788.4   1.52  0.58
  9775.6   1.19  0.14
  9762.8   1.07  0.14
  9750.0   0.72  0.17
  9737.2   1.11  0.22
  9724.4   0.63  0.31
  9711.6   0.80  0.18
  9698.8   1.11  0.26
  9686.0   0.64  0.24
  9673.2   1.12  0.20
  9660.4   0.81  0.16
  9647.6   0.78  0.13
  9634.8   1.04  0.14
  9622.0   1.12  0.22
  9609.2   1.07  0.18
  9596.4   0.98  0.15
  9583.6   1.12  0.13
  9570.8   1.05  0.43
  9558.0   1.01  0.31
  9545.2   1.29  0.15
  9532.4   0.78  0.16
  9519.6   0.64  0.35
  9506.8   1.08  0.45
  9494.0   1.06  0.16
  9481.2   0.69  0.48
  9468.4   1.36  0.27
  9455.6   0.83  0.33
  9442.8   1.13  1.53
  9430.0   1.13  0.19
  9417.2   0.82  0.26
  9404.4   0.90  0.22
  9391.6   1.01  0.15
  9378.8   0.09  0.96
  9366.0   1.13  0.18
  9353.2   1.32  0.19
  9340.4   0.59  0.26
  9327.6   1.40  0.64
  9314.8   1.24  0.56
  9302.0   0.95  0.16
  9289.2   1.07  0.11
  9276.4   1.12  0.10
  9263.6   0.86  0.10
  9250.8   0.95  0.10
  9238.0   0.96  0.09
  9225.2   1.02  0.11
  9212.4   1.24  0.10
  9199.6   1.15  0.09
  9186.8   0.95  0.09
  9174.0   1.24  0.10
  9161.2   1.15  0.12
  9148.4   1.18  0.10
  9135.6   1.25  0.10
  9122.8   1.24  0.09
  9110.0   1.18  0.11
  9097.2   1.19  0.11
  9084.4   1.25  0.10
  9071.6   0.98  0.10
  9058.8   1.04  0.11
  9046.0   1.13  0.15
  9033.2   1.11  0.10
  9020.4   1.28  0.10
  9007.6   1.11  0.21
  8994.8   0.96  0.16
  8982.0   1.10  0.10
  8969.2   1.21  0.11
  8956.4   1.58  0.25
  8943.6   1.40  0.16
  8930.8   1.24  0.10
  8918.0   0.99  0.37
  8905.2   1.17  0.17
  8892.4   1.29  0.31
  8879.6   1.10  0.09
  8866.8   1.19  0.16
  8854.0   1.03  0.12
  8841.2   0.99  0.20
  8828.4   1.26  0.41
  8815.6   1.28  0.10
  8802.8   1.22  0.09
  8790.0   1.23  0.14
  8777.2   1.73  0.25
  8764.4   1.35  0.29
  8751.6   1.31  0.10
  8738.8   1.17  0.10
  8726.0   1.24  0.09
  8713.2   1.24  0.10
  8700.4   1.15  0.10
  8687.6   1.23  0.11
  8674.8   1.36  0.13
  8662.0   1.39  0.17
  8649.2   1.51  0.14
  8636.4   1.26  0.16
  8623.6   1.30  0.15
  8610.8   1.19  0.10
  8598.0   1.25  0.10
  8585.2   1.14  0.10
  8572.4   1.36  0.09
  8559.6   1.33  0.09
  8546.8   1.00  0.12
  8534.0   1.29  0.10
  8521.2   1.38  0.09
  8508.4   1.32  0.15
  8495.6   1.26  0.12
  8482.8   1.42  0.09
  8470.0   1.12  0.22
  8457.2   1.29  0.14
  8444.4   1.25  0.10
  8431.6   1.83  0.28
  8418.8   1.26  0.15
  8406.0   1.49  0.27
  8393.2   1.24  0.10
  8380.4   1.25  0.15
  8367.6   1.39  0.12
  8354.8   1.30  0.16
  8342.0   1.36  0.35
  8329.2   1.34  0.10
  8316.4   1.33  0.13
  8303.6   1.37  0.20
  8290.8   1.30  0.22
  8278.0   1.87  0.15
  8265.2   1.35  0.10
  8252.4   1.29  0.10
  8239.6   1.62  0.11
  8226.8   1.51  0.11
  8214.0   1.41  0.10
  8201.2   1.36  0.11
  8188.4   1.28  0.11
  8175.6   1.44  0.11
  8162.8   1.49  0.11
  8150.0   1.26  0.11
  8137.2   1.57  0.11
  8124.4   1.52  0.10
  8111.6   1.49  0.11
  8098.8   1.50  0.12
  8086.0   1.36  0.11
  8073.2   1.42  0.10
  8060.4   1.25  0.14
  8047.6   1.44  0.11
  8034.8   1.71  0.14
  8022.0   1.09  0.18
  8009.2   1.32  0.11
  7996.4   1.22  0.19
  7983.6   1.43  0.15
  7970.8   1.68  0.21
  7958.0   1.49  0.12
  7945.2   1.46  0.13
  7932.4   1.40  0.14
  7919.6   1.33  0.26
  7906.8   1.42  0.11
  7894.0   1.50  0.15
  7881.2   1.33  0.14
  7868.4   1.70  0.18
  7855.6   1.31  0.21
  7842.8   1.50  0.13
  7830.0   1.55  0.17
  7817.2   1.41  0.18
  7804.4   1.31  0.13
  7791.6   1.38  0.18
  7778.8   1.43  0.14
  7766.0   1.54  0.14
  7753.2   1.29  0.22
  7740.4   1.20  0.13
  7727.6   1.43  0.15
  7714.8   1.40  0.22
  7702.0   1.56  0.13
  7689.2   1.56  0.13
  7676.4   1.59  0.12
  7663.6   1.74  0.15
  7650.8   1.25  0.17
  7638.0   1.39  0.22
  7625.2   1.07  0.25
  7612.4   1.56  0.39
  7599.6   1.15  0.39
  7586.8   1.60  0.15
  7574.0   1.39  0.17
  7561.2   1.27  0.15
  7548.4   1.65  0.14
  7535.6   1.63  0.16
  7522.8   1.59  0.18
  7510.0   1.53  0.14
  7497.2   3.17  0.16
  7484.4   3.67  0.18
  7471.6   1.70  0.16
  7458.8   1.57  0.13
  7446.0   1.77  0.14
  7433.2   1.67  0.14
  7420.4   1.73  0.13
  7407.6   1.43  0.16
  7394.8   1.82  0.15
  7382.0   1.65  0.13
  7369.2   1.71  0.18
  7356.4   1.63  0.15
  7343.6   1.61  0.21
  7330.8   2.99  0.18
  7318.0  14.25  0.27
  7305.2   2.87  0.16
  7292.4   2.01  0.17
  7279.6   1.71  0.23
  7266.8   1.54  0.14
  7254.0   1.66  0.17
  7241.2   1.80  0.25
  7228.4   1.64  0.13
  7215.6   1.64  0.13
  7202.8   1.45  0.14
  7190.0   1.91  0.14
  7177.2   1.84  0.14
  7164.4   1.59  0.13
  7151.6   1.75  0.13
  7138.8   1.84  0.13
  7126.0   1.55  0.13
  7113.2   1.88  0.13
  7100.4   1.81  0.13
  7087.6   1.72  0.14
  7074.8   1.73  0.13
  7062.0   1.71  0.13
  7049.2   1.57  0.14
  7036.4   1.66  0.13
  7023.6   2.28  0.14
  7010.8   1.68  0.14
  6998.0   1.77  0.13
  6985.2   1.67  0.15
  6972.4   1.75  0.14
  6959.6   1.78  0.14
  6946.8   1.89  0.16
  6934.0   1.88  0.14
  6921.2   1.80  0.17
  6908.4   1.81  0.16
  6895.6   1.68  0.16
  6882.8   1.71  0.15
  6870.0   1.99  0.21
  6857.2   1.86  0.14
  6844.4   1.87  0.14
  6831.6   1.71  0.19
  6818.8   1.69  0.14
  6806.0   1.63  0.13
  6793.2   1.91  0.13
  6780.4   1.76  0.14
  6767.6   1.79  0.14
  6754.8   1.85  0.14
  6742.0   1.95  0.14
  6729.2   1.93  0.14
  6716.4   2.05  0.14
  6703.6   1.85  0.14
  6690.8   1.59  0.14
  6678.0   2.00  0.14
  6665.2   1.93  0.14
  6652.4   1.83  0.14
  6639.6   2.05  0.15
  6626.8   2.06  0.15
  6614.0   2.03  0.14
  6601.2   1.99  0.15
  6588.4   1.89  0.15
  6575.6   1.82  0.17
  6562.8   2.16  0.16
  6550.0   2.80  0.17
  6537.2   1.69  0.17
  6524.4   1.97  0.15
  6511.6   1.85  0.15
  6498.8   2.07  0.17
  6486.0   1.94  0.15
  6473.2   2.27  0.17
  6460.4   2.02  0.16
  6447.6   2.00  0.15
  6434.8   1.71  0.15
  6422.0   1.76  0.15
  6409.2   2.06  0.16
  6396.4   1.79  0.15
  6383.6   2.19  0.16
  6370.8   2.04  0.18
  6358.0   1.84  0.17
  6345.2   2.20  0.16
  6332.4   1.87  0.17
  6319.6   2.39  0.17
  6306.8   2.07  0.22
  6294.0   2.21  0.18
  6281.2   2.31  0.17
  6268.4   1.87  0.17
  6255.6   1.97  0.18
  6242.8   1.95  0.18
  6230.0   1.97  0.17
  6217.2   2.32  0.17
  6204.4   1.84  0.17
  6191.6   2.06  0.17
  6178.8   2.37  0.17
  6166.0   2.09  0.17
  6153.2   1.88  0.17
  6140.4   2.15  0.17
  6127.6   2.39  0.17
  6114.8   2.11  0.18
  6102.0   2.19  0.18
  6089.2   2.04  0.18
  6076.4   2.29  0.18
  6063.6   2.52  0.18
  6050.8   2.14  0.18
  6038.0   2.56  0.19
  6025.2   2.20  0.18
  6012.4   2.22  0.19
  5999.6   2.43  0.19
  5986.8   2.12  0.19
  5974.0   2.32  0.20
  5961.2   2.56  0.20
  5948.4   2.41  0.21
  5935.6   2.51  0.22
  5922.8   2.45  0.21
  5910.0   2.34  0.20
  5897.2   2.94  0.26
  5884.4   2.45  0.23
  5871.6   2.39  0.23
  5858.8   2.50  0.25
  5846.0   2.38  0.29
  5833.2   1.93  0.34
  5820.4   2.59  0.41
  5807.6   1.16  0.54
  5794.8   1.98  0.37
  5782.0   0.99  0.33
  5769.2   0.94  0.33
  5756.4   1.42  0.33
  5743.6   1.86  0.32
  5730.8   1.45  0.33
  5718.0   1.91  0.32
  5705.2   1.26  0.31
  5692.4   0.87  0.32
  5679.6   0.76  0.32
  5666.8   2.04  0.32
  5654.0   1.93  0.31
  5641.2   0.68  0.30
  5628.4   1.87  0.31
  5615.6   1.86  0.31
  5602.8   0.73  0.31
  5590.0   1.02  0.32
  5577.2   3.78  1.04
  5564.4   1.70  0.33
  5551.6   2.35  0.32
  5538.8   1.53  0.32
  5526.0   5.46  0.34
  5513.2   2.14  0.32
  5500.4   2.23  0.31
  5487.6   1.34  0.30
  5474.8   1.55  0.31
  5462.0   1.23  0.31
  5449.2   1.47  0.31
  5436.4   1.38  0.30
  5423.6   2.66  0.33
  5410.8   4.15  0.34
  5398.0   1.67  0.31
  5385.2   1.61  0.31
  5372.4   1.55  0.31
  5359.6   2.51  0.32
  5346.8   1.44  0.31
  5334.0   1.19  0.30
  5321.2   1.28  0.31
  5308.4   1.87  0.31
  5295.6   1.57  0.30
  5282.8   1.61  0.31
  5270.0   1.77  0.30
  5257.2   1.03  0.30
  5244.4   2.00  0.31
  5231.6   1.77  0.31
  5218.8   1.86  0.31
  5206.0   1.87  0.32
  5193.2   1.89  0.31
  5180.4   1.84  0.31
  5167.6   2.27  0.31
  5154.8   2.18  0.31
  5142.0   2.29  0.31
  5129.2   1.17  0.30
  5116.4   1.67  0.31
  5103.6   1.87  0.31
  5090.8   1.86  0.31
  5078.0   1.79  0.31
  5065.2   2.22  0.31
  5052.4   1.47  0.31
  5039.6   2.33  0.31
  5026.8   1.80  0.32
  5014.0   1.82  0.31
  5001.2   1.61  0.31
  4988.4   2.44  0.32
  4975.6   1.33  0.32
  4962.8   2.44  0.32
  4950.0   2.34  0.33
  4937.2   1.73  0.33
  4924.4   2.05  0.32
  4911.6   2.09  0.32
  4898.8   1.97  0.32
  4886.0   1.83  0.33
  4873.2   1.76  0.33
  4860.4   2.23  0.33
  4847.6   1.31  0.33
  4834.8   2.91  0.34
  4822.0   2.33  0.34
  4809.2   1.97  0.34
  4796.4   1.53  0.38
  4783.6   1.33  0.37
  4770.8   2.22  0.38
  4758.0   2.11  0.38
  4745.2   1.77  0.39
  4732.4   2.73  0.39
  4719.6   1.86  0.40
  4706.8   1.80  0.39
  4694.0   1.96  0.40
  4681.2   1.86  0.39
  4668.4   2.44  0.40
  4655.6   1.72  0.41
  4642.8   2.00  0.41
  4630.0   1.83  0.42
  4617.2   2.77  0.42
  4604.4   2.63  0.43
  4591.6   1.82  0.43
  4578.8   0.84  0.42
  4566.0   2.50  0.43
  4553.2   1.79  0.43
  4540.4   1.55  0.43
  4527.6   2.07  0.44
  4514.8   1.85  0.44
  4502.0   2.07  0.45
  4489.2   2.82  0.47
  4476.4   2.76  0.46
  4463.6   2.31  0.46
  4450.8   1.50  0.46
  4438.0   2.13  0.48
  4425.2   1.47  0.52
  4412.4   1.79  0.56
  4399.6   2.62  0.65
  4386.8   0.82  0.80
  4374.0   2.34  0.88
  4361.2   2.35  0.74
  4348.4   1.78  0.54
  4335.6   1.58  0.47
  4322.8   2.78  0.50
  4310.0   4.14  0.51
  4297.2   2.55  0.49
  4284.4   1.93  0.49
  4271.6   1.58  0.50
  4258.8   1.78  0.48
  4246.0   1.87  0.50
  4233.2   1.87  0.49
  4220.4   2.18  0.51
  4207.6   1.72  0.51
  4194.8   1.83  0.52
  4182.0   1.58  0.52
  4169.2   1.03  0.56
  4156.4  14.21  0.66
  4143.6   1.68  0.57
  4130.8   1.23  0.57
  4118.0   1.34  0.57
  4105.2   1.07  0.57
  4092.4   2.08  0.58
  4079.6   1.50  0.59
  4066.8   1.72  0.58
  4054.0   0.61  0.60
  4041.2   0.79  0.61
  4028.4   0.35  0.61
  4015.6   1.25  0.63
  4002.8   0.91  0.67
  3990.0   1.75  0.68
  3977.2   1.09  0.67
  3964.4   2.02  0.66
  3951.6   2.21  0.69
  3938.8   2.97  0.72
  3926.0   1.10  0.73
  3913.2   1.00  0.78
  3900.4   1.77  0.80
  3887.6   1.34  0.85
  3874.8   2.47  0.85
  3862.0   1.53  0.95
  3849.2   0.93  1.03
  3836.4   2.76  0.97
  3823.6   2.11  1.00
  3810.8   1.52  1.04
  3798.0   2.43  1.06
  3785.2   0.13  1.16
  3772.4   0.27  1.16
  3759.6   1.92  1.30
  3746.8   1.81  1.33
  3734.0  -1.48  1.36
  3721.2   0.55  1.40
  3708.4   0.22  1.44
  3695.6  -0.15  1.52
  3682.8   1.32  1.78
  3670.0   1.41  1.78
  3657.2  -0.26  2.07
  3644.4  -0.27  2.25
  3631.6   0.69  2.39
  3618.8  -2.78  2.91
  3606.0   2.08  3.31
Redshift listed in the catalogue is 0.114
